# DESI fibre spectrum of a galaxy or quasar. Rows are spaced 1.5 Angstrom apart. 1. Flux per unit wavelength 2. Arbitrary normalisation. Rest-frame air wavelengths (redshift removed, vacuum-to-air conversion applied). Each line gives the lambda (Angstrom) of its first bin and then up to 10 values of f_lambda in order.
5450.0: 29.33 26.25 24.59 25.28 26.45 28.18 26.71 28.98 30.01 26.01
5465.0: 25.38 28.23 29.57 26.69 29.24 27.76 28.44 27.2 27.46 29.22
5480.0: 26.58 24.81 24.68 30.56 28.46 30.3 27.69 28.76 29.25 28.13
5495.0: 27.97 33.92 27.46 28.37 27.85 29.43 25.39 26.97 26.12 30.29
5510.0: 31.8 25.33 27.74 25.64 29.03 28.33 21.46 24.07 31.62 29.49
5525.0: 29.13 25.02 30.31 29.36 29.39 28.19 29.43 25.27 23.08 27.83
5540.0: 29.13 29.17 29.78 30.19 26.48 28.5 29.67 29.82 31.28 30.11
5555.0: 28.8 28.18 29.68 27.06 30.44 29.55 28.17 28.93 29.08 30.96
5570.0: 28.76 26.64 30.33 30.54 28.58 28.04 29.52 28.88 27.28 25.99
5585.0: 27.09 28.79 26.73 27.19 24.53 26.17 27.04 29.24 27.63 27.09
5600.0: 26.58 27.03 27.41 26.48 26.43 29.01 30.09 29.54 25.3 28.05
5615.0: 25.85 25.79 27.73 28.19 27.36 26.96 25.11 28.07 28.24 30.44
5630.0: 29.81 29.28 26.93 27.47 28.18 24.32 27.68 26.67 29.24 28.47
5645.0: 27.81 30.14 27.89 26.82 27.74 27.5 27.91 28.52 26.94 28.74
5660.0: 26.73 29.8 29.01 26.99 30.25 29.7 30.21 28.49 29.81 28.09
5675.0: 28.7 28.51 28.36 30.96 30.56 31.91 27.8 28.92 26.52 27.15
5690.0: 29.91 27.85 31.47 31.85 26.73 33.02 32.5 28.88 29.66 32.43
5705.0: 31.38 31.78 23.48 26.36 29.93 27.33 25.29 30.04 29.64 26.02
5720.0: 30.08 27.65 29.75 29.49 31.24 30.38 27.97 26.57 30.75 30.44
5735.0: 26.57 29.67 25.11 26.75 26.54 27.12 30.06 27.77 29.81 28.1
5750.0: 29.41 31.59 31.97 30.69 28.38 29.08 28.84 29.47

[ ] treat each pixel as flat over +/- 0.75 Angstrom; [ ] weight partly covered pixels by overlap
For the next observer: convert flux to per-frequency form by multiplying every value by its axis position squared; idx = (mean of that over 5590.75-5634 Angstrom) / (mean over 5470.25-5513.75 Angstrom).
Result 1.0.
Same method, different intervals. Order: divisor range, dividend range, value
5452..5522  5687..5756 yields 1.14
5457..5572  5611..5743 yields 1.07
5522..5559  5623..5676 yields 1.02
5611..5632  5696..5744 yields 1.08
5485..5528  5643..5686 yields 1.08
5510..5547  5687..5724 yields 1.12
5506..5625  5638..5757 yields 1.08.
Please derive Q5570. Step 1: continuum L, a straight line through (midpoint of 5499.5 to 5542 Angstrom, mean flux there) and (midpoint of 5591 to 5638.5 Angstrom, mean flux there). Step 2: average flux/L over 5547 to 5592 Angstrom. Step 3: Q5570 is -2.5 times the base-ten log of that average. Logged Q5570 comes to -0.04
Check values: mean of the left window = 27.7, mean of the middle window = 28.6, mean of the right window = 27.5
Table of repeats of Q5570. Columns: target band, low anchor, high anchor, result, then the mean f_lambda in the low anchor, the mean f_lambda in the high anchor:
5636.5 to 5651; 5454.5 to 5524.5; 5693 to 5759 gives 0.04 mag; 27.9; 29.1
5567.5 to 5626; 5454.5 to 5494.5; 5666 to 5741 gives 0.03 mag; 27.8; 29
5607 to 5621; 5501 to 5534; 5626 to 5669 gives 0.02 mag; 27.9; 28.2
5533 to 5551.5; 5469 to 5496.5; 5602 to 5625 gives -0.02 mag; 28.1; 27.3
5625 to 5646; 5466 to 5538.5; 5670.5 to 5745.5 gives 0.02 mag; 27.9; 28.9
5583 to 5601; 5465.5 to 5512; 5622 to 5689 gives 0.05 mag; 28.2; 28.4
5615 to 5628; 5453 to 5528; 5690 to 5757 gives 0.05 mag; 27.8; 29.1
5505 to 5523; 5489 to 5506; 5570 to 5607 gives 0.04 mag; 28.5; 27.6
